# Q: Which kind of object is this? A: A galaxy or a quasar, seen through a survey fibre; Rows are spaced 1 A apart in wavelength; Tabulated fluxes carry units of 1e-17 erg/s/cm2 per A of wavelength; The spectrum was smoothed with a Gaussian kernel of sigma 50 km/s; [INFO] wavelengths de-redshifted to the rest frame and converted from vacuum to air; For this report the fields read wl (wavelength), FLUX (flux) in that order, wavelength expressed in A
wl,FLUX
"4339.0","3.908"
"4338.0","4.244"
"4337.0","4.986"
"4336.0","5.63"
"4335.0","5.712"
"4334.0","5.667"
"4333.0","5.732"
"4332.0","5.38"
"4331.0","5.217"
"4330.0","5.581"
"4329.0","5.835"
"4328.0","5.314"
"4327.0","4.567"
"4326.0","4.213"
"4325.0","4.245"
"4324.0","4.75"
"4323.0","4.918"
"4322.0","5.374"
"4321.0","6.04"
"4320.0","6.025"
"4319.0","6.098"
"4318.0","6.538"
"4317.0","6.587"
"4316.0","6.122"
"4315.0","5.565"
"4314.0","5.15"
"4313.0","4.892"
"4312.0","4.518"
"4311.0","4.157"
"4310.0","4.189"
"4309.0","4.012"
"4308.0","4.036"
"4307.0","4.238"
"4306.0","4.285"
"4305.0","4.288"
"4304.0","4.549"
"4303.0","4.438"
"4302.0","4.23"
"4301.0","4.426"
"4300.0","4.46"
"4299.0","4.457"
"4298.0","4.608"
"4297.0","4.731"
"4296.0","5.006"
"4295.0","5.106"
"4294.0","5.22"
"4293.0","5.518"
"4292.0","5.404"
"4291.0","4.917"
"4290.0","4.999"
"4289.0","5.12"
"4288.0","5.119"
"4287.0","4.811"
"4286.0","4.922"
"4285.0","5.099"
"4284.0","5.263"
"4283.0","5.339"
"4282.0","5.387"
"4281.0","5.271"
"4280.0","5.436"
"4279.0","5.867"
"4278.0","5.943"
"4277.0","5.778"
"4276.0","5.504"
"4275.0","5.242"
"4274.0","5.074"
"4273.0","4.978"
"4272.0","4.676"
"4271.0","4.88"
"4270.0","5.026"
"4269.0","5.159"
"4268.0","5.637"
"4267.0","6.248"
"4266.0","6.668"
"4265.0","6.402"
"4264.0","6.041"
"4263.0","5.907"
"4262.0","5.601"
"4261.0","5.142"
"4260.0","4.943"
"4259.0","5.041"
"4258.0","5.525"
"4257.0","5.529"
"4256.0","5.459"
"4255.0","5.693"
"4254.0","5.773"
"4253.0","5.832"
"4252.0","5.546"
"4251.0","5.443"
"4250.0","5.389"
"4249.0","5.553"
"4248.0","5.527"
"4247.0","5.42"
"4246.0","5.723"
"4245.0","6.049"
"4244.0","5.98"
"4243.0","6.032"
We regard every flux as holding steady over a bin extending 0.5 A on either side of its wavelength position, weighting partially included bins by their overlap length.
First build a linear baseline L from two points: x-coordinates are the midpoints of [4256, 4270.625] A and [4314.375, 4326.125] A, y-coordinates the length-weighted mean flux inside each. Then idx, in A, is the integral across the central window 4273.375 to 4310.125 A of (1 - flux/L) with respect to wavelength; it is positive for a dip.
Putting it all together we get 4.4 A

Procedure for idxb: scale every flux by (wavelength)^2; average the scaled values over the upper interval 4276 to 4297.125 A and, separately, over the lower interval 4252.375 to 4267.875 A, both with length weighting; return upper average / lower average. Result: 0.9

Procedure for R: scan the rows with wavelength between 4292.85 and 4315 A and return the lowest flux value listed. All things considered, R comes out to 4.012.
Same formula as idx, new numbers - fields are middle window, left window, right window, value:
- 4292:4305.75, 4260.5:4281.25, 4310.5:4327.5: 1.7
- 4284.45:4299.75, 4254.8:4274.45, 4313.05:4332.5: 1.3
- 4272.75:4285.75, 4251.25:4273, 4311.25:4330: 0.2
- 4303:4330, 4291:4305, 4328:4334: 1.0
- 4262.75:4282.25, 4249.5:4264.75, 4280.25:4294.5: -0.7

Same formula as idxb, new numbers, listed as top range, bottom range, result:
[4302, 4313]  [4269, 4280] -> 0.82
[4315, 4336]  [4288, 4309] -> 1.19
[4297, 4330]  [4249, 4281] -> 0.91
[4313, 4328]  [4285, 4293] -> 1.08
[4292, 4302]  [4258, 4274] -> 0.90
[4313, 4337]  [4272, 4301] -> 1.08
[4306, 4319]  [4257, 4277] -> 0.94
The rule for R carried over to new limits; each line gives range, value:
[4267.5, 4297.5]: 4.676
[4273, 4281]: 4.978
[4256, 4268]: 4.943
